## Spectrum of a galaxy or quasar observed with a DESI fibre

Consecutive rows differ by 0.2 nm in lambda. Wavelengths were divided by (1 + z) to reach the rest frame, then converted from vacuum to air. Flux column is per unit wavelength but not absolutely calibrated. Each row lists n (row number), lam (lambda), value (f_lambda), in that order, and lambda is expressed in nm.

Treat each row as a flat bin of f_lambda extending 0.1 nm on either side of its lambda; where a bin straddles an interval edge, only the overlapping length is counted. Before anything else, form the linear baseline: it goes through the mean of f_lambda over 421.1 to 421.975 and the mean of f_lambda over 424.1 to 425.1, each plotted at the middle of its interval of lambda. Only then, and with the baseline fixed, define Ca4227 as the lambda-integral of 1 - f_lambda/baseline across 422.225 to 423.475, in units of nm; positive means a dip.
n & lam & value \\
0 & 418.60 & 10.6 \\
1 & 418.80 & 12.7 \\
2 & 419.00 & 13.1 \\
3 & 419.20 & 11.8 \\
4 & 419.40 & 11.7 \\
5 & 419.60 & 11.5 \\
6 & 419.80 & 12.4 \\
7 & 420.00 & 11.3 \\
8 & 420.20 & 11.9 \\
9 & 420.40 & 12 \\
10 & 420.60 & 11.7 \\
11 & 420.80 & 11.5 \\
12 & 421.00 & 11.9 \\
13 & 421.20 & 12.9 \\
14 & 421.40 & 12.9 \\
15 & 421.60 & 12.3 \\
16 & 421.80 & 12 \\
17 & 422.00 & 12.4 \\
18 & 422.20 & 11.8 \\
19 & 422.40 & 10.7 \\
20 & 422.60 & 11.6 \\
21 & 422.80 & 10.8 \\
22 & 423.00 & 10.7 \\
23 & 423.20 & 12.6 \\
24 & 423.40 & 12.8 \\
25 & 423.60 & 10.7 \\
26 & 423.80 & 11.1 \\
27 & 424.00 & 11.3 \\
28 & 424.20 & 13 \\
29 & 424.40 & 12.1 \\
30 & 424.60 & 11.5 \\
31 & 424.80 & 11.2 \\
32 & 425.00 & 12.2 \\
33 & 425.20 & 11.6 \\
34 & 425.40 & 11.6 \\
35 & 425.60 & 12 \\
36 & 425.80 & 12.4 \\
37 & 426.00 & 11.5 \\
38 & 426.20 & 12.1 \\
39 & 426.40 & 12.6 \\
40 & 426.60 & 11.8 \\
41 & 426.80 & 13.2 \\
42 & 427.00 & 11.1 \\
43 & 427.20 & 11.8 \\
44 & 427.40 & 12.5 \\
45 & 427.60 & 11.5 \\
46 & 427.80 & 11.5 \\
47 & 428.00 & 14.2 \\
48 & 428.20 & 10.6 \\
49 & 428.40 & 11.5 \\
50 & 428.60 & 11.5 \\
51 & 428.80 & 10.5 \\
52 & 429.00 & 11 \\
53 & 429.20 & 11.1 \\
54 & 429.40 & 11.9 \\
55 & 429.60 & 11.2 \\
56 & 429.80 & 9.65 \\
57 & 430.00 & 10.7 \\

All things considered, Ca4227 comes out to 0.08 nm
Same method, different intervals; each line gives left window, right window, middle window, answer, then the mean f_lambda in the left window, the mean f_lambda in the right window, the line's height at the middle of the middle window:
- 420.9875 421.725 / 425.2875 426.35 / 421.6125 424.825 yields 0.16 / 12.6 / 11.9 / 12.3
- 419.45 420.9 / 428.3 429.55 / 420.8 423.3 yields -0.05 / 11.8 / 11.2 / 11.6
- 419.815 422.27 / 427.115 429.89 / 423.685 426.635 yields -0.03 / 12.1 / 11.5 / 11.7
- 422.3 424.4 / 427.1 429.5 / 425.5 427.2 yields -0.07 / 11.6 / 11.6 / 11.6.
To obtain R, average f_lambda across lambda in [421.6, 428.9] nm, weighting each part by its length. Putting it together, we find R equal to 11.8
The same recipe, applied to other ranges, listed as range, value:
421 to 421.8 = 12.5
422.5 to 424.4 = 11.6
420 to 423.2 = 11.8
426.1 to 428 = 12.1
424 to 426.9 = 12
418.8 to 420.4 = 12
